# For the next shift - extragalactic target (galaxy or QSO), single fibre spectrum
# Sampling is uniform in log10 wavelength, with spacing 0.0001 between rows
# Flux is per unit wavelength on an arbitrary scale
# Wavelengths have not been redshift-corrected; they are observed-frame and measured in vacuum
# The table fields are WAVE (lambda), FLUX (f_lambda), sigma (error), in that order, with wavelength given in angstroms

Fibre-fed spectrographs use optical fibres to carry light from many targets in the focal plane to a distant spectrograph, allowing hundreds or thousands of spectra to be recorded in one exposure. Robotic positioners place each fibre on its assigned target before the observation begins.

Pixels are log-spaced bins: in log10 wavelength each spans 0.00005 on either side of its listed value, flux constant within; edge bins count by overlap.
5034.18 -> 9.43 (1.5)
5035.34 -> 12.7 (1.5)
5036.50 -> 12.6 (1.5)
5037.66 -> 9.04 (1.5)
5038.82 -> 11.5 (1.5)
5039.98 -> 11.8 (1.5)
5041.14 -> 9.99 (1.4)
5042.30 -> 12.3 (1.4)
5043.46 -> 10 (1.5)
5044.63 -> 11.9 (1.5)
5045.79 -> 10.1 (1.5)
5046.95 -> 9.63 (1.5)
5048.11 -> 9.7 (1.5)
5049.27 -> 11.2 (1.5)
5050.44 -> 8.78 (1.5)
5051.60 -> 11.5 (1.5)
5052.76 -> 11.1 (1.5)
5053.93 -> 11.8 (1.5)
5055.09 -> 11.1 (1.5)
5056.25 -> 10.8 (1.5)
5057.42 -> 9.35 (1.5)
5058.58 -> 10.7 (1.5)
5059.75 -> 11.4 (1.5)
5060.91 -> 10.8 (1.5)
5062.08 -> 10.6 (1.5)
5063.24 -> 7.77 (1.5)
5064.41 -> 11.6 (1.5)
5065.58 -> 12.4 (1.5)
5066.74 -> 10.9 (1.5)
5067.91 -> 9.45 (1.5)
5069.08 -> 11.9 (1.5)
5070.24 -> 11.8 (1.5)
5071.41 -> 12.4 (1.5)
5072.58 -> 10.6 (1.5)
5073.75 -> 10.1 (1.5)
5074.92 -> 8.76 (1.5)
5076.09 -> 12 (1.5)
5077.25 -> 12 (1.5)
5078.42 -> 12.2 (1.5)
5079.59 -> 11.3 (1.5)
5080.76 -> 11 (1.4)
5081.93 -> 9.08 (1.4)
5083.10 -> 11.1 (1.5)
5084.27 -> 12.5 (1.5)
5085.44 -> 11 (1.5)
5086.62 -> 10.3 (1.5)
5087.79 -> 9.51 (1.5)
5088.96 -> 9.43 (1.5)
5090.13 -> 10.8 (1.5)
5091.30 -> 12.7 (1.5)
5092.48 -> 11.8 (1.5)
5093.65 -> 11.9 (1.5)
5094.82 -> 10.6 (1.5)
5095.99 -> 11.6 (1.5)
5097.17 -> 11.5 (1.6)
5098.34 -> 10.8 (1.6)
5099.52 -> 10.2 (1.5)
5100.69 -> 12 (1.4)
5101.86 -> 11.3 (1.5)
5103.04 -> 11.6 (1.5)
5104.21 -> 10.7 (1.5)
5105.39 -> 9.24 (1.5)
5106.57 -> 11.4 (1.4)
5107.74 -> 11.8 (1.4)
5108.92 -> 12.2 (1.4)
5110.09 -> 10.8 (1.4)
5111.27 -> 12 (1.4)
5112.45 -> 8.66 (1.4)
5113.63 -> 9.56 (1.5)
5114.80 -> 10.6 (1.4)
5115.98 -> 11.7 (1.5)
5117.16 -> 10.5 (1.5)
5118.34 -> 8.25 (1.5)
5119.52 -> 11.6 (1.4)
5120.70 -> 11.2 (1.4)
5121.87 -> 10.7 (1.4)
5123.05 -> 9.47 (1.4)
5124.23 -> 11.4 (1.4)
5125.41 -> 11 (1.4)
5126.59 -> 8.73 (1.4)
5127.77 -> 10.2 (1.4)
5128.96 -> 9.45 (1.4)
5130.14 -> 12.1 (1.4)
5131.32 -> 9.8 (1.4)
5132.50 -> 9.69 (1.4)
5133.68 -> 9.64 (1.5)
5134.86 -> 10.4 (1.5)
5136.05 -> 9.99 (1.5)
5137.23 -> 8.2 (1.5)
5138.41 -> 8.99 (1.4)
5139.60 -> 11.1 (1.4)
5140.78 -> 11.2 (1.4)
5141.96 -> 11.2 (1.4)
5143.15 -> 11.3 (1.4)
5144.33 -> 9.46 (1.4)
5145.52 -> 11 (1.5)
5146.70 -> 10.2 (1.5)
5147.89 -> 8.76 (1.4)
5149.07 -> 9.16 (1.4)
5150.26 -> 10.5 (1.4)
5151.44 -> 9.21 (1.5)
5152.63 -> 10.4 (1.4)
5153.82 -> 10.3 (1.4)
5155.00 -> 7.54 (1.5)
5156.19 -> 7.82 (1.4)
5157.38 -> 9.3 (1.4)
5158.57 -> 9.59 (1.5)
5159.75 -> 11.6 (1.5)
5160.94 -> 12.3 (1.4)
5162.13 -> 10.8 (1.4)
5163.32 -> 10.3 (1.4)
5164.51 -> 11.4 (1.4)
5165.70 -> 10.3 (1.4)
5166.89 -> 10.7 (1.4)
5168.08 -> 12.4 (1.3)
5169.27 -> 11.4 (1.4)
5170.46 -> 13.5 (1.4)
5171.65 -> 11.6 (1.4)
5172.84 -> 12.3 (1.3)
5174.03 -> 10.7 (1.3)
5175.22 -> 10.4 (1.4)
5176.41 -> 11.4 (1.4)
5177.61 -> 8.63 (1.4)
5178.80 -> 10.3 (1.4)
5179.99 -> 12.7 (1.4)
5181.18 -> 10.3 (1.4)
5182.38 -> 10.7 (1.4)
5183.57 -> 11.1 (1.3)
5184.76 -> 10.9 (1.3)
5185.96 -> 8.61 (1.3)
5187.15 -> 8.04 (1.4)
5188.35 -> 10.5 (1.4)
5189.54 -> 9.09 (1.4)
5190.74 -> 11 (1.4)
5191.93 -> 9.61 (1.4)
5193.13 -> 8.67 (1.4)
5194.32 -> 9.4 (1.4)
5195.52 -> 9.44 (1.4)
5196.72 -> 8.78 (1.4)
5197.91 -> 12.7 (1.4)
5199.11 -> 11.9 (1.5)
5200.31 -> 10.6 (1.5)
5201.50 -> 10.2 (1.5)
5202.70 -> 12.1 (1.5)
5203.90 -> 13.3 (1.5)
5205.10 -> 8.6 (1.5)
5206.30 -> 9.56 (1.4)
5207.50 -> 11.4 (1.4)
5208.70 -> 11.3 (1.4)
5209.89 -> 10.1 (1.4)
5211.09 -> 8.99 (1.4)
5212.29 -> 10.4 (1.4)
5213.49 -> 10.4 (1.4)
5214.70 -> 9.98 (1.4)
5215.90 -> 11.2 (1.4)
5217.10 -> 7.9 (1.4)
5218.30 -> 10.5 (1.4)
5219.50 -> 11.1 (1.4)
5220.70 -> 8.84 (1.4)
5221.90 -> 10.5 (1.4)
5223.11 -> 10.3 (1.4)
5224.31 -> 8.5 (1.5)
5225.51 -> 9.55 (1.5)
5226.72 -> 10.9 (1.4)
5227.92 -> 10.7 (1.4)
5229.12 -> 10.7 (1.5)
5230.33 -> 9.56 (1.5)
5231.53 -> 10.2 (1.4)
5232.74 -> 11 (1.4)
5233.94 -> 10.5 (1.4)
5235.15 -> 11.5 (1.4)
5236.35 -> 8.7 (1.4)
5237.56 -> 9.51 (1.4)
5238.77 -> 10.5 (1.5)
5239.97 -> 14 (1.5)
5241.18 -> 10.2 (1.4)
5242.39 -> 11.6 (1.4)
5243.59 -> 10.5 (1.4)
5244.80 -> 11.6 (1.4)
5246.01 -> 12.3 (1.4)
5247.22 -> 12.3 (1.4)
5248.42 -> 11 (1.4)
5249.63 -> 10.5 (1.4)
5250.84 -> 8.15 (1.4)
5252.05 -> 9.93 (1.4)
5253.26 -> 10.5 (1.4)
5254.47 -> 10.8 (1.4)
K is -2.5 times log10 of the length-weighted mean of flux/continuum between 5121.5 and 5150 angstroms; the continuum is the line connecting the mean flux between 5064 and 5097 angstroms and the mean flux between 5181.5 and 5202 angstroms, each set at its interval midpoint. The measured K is 0.05 mag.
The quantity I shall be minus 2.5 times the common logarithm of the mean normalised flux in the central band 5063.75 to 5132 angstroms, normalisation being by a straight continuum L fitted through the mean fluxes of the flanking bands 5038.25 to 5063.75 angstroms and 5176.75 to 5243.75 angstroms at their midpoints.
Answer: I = -0.03 mag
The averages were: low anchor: 10.6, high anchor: 10.3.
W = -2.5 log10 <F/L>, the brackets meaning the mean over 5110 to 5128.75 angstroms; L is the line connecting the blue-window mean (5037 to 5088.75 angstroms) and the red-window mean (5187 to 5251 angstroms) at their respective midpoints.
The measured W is 0.03 mag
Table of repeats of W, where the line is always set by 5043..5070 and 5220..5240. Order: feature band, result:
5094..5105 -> -0.06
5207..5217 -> -0.01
